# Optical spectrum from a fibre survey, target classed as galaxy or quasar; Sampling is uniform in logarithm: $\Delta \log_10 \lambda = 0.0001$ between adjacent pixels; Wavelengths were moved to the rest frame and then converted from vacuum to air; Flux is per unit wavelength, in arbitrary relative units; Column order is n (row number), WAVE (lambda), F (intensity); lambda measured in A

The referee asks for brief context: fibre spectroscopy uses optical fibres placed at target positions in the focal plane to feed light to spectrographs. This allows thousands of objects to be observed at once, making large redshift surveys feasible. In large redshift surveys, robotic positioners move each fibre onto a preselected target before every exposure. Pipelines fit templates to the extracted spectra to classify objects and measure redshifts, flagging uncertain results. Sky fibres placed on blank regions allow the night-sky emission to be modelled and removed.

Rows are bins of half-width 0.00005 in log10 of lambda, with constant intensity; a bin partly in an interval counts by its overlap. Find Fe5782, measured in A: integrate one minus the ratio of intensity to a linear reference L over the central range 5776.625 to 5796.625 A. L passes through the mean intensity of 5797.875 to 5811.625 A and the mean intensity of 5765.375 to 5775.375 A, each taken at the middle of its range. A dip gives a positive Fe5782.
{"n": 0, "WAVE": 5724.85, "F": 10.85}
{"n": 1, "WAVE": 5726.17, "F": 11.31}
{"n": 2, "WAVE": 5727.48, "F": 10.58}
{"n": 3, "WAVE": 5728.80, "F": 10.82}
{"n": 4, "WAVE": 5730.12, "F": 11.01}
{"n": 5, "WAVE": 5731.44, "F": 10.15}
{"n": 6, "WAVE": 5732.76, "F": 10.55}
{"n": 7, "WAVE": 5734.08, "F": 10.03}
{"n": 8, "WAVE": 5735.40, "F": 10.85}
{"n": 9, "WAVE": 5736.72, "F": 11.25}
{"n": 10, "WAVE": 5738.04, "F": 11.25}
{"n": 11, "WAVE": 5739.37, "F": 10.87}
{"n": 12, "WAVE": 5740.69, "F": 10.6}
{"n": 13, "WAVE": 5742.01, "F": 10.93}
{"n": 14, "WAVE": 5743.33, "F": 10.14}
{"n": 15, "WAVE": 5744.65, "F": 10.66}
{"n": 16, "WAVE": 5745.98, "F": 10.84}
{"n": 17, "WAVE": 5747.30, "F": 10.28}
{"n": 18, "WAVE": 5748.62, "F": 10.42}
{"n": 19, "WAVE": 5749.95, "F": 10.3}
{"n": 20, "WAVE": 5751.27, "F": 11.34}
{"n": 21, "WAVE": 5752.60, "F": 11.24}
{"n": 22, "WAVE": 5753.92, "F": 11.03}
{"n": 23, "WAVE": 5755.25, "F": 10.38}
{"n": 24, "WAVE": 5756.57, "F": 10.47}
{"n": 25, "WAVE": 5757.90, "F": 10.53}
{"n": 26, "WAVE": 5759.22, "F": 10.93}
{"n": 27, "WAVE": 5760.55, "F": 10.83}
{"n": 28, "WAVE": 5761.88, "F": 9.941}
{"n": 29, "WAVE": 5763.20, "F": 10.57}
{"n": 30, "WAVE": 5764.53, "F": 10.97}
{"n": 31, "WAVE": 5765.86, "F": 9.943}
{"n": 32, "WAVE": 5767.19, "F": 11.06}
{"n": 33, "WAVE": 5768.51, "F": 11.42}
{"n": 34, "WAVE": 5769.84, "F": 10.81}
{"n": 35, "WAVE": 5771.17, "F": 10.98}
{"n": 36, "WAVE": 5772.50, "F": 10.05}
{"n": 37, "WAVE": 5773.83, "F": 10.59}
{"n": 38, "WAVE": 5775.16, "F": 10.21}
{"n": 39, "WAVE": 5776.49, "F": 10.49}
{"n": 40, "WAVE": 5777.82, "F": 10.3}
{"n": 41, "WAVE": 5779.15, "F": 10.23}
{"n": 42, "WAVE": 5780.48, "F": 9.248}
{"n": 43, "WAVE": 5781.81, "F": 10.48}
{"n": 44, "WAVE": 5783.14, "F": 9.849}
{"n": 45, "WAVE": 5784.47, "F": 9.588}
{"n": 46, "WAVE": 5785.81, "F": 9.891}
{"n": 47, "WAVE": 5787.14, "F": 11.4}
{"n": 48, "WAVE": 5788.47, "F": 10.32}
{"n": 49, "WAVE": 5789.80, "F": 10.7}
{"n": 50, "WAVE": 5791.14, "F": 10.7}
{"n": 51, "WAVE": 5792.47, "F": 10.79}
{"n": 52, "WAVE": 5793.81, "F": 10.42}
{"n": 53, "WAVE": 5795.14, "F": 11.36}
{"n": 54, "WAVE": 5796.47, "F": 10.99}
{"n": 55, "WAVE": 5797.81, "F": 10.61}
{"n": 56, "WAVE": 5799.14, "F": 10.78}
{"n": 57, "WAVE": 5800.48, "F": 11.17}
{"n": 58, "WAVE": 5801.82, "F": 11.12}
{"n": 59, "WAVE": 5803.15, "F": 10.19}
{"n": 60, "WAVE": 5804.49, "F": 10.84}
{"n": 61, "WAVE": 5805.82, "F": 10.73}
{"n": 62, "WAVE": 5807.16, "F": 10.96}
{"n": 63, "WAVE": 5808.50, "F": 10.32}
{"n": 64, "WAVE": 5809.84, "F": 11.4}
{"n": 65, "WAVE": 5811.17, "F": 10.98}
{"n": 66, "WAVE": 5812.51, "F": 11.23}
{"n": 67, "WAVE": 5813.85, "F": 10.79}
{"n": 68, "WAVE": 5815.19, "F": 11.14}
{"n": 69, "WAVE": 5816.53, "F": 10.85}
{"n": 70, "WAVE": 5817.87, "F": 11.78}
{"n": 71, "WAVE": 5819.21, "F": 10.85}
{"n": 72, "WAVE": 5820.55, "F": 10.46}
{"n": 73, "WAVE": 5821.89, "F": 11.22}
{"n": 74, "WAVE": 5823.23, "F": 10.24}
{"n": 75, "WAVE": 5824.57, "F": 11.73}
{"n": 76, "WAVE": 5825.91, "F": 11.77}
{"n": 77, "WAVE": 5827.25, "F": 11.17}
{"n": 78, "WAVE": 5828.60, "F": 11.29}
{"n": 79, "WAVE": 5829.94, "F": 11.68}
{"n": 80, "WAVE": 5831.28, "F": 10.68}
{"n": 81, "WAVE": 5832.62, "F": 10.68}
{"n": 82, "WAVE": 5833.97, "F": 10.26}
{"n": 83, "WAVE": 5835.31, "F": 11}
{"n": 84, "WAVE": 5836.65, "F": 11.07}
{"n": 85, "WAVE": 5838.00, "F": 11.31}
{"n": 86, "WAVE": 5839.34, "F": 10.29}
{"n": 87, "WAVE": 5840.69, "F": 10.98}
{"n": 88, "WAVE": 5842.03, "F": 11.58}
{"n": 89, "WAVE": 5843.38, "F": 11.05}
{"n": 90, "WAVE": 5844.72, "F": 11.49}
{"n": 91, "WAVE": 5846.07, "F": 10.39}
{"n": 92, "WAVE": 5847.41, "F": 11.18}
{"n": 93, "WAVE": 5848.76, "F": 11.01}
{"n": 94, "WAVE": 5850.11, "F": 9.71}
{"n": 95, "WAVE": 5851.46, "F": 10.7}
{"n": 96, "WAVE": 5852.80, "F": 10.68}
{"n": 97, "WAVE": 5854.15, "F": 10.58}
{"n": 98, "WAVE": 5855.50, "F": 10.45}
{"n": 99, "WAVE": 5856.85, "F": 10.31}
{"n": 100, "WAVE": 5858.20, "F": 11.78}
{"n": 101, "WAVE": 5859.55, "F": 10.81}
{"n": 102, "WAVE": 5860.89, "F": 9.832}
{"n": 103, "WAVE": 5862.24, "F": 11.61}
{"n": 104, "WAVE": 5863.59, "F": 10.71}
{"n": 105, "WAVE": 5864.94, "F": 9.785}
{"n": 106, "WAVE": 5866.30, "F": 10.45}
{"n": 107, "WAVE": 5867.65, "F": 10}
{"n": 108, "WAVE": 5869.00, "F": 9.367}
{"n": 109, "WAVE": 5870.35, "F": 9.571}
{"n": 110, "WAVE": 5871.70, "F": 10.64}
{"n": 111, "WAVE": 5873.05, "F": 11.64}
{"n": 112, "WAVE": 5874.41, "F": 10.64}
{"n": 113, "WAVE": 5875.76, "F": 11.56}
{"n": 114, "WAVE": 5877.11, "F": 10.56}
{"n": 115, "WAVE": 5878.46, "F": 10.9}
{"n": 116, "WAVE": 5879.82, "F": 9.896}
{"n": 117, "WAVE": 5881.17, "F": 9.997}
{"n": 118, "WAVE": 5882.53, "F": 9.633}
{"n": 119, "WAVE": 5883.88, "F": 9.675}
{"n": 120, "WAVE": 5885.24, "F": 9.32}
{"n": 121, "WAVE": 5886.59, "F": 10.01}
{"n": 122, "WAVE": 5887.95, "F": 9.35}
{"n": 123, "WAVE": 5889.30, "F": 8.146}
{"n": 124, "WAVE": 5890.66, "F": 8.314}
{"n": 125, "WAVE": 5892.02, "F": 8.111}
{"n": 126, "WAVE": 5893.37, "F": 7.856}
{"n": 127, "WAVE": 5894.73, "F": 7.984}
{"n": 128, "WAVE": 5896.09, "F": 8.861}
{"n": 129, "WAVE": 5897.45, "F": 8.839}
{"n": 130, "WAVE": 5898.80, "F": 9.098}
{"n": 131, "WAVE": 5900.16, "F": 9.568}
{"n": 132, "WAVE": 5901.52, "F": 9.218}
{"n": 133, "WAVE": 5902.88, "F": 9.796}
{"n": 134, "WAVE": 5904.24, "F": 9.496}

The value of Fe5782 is 0.6 A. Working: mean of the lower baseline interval 10.7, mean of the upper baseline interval 10.8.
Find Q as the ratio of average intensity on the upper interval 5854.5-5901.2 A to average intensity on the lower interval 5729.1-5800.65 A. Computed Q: 0.9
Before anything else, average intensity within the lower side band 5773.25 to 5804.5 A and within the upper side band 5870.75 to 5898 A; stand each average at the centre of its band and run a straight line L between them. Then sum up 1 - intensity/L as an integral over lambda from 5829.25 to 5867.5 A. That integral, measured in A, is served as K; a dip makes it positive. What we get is -3.2 A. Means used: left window 10.5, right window 9.6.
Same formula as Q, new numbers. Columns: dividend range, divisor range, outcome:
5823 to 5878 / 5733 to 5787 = 1.02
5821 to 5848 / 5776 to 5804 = 1.05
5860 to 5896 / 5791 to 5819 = 0.90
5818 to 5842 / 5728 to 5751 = 1.03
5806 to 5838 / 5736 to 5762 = 1.03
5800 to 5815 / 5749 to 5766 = 1.02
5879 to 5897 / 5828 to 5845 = 0.82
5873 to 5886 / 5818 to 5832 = 0.93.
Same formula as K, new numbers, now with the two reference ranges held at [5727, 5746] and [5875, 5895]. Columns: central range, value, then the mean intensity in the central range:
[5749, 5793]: -0.52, 10.5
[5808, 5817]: -0.82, 11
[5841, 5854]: -1.45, 10.9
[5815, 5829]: -1.62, 11.1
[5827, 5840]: -1.38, 10.9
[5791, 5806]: -0.94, 10.8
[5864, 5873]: -0.48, 10.1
